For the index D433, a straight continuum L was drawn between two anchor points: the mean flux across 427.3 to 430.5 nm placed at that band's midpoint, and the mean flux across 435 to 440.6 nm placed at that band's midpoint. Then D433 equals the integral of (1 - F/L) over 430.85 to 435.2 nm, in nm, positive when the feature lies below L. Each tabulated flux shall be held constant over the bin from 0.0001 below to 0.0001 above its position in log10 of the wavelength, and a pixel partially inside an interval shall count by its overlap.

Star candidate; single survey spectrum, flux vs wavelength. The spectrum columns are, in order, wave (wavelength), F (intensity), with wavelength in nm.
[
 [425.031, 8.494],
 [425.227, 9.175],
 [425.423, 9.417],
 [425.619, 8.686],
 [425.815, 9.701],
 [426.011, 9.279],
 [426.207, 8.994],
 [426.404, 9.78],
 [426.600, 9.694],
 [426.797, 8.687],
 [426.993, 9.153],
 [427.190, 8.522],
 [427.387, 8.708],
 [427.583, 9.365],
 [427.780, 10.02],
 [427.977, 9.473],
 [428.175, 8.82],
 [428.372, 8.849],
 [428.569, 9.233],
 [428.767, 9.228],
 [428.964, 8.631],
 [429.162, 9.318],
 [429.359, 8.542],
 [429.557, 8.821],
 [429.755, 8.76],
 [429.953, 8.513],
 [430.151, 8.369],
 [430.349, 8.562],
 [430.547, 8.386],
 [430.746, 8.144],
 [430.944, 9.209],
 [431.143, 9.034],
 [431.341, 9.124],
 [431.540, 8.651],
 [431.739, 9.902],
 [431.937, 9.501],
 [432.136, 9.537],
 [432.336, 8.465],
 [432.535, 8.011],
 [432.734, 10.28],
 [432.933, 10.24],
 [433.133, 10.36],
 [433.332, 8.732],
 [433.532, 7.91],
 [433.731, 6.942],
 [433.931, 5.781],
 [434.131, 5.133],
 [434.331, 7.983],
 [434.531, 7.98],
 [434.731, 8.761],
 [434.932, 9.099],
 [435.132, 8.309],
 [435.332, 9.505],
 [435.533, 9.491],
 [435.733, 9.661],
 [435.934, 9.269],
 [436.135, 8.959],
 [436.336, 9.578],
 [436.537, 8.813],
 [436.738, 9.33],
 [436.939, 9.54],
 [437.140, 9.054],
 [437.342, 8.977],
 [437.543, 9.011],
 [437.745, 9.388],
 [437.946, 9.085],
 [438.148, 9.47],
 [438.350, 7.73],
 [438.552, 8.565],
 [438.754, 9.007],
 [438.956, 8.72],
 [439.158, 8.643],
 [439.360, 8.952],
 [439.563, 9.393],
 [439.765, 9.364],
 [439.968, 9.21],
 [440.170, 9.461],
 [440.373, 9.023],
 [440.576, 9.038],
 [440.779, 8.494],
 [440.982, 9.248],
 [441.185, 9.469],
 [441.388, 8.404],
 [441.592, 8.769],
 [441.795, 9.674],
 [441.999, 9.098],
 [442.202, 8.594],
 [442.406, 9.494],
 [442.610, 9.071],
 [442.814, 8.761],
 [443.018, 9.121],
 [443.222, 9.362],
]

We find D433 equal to 0.20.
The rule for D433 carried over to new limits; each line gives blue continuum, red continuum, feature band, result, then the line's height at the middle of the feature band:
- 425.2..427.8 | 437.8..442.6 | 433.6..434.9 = 0.27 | 9.09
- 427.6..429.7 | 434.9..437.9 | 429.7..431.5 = 0.09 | 9.12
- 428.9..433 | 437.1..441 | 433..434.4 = 0.21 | 8.96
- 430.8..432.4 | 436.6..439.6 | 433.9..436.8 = 0.16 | 9.06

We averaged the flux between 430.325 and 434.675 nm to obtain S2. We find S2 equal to 8.54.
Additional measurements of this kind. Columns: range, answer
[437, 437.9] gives 9.13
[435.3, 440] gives 9.1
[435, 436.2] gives 9.21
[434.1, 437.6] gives 8.87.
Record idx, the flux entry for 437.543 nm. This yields 9.011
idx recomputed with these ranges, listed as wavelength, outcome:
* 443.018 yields 9.121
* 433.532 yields 7.91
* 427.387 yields 8.708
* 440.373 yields 9.023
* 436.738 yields 9.33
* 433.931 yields 5.781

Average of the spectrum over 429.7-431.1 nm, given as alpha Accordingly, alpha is 8.57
